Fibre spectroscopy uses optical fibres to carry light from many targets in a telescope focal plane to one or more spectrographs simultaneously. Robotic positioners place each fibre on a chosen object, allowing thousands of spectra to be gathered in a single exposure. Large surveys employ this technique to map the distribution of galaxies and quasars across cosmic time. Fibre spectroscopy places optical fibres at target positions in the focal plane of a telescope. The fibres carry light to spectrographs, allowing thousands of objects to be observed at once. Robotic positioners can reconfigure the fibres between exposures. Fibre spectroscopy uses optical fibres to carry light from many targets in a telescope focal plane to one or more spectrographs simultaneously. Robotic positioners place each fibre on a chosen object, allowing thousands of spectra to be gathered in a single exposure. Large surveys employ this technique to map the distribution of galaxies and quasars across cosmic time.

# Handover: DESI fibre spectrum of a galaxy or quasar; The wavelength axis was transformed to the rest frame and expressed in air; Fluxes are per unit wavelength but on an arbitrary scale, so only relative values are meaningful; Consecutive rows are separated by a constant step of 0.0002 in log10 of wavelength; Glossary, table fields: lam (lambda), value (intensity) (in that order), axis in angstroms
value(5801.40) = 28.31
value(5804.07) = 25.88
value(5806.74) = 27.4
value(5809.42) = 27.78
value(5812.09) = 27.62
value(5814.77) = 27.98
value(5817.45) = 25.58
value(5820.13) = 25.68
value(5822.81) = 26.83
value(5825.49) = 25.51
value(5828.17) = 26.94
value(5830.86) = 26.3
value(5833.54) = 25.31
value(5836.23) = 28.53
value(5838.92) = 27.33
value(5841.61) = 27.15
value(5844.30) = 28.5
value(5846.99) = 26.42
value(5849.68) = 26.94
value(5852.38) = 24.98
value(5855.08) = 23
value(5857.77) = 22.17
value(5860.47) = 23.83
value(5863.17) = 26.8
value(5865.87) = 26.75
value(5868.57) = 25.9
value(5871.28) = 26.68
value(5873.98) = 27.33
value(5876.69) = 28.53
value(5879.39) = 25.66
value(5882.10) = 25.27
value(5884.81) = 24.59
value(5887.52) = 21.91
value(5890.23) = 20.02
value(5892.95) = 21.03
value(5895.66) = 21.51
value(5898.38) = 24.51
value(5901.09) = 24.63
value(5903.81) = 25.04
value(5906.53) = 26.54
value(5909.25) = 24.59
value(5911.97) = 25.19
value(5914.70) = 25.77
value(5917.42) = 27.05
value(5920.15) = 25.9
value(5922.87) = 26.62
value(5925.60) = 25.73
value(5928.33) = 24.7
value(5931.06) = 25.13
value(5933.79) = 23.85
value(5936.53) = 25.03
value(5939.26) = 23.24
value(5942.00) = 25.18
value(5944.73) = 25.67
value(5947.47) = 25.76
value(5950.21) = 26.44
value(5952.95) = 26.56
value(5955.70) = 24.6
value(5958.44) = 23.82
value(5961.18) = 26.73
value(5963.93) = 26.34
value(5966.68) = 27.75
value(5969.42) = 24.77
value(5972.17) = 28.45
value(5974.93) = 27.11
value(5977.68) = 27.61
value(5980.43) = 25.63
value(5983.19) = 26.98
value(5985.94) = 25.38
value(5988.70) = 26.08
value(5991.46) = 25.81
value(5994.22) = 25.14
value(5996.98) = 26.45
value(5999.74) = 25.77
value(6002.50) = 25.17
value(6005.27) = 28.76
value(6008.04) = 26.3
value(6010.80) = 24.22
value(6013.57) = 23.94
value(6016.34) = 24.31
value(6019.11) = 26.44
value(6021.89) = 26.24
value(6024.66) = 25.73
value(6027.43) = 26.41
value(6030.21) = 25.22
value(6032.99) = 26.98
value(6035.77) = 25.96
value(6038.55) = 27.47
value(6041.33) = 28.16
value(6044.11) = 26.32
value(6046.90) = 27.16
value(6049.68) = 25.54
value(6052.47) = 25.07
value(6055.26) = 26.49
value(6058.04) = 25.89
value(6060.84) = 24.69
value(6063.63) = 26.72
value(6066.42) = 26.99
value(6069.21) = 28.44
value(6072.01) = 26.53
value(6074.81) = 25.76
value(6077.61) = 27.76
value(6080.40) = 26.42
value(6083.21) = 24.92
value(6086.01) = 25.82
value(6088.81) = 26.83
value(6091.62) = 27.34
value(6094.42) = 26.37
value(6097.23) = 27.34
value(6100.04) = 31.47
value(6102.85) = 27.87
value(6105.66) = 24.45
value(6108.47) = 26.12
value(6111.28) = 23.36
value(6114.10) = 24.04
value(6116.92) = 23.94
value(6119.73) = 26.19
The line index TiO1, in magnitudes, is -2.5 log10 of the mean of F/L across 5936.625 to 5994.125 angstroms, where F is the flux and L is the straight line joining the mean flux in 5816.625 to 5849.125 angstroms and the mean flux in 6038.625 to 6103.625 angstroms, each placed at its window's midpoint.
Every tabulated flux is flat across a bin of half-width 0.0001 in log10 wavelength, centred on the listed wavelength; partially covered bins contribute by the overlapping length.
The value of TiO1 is 0.03 mag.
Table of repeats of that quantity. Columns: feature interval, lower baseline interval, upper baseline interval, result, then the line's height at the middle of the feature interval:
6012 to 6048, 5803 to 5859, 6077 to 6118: 0.005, 26.3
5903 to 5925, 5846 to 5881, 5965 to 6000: 0.007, 26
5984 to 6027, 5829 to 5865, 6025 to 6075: 0.024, 26.3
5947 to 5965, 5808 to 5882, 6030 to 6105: 0.033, 26.5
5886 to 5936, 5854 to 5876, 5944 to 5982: 0.060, 25.8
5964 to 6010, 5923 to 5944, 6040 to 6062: -0.041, 25.4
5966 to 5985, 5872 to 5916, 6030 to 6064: -0.057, 25.5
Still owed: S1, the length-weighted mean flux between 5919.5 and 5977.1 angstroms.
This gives 25.7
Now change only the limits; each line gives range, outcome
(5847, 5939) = 24.9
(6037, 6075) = 26.5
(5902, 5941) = 25.3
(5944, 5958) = 25.7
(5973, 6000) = 26.3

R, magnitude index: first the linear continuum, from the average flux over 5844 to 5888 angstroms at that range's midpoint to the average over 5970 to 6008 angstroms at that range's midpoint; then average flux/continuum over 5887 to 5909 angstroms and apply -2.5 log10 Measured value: 0.11 mag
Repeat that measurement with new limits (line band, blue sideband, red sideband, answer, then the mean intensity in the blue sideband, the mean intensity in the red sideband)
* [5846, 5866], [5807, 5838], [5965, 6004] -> 0.07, 26.8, 26.3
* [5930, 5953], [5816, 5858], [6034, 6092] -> 0.05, 26.2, 26.5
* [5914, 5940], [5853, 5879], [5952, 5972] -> 0.02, 25.7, 25.9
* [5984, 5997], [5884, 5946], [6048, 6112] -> -0.01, 24.5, 26.5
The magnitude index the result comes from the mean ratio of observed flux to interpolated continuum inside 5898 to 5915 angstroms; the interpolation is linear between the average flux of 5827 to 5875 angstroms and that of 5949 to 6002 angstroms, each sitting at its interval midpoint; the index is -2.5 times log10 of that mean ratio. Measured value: 0.041 mag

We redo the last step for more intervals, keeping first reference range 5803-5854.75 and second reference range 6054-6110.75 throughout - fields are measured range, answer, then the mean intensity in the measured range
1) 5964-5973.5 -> -0.01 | 26.9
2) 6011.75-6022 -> 0.07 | 25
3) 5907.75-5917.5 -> 0.05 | 25.5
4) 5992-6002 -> 0.04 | 25.8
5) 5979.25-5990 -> 0.03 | 26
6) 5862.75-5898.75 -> 0.08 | 24.7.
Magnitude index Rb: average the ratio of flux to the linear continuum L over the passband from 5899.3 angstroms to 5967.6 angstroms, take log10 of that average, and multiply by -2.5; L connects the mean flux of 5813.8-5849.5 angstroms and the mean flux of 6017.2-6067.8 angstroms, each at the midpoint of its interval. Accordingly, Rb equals 0.043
